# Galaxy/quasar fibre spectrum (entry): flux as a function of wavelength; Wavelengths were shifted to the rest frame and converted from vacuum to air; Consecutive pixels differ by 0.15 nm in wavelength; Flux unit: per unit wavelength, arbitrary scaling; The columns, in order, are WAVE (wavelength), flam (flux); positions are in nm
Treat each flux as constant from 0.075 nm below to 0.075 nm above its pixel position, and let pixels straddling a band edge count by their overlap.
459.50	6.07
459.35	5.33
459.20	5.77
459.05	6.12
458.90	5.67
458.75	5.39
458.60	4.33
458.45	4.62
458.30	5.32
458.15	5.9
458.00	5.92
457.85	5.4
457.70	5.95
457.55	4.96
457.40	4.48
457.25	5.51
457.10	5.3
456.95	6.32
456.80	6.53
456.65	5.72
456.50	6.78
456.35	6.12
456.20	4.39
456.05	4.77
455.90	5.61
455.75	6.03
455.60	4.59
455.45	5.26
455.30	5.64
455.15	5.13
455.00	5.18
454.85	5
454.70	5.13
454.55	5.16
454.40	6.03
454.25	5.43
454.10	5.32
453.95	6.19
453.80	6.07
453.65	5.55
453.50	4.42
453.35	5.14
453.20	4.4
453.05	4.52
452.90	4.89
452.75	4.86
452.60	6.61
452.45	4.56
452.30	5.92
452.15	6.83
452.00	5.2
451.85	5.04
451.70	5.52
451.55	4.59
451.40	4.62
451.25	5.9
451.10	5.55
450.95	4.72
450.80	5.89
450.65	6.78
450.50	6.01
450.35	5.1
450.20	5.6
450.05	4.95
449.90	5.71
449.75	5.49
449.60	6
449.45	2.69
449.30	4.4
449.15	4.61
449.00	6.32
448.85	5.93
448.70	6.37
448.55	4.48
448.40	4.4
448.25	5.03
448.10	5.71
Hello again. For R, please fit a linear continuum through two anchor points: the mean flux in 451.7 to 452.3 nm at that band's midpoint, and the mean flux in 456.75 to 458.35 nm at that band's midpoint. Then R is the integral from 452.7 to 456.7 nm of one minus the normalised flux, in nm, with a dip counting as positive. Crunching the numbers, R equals 0.24 nm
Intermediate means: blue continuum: 5.7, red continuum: 5.59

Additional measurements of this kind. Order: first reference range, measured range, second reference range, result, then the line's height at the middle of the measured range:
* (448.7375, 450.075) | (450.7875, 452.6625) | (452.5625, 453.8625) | -0.11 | 5.13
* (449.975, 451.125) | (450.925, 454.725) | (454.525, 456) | 0.07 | 5.43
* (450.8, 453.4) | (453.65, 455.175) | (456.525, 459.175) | -0.03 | 5.36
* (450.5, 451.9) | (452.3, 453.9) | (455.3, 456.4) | 0.06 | 5.37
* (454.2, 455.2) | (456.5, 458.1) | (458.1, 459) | -0.13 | 5.24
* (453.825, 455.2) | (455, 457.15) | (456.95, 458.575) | -0.07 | 5.39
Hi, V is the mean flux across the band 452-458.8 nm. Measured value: 5.4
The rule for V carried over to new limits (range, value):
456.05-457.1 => 5.84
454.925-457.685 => 5.47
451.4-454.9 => 5.31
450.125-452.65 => 5.54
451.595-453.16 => 5.36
